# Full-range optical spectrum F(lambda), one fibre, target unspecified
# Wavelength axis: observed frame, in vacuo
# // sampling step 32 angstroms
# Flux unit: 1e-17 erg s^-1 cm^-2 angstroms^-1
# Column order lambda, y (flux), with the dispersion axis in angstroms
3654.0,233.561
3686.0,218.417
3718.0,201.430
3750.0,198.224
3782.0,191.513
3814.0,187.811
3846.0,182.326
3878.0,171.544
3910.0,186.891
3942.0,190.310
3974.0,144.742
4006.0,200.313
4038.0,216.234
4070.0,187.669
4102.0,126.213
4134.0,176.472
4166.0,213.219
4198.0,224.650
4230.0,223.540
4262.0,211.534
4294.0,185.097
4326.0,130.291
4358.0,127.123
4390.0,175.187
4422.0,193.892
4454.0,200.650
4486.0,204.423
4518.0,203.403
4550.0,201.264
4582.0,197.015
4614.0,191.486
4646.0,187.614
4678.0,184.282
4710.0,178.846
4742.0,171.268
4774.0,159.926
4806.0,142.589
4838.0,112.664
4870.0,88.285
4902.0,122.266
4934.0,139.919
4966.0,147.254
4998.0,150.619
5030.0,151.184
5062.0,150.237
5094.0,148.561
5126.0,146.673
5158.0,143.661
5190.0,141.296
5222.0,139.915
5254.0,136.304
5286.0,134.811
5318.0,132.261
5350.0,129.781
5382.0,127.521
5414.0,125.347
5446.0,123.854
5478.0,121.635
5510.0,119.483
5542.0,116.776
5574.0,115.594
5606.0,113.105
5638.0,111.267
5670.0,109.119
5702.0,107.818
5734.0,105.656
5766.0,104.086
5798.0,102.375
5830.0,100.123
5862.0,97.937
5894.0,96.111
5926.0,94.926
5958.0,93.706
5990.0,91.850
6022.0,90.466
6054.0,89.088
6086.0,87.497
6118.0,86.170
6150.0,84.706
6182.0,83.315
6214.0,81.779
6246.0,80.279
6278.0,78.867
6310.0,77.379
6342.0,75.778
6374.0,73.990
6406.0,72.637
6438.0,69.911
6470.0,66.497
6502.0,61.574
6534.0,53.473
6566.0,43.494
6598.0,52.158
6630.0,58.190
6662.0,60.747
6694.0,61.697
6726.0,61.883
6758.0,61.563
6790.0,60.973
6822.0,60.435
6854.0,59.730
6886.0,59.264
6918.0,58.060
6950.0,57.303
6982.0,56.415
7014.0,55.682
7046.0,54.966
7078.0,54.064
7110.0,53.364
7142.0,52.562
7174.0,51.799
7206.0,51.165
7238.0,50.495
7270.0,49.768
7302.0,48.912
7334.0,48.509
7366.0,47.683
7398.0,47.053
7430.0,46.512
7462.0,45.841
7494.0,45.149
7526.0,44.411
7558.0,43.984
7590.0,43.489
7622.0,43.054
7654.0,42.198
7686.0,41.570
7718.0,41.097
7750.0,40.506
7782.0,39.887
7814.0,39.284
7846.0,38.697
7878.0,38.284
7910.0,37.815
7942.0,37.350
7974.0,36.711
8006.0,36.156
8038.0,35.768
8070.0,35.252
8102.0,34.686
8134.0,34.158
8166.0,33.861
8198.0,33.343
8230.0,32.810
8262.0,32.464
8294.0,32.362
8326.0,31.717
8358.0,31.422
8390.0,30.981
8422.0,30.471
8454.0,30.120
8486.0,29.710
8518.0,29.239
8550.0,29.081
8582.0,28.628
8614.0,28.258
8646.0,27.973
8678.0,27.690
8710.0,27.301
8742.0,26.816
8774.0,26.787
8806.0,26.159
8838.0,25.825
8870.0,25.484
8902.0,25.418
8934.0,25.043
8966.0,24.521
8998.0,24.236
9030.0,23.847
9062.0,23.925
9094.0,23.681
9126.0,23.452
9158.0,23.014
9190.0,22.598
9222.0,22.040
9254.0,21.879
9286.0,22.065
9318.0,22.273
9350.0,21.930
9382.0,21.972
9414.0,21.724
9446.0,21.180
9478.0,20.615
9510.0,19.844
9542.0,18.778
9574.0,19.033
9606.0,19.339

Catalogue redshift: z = 0.000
